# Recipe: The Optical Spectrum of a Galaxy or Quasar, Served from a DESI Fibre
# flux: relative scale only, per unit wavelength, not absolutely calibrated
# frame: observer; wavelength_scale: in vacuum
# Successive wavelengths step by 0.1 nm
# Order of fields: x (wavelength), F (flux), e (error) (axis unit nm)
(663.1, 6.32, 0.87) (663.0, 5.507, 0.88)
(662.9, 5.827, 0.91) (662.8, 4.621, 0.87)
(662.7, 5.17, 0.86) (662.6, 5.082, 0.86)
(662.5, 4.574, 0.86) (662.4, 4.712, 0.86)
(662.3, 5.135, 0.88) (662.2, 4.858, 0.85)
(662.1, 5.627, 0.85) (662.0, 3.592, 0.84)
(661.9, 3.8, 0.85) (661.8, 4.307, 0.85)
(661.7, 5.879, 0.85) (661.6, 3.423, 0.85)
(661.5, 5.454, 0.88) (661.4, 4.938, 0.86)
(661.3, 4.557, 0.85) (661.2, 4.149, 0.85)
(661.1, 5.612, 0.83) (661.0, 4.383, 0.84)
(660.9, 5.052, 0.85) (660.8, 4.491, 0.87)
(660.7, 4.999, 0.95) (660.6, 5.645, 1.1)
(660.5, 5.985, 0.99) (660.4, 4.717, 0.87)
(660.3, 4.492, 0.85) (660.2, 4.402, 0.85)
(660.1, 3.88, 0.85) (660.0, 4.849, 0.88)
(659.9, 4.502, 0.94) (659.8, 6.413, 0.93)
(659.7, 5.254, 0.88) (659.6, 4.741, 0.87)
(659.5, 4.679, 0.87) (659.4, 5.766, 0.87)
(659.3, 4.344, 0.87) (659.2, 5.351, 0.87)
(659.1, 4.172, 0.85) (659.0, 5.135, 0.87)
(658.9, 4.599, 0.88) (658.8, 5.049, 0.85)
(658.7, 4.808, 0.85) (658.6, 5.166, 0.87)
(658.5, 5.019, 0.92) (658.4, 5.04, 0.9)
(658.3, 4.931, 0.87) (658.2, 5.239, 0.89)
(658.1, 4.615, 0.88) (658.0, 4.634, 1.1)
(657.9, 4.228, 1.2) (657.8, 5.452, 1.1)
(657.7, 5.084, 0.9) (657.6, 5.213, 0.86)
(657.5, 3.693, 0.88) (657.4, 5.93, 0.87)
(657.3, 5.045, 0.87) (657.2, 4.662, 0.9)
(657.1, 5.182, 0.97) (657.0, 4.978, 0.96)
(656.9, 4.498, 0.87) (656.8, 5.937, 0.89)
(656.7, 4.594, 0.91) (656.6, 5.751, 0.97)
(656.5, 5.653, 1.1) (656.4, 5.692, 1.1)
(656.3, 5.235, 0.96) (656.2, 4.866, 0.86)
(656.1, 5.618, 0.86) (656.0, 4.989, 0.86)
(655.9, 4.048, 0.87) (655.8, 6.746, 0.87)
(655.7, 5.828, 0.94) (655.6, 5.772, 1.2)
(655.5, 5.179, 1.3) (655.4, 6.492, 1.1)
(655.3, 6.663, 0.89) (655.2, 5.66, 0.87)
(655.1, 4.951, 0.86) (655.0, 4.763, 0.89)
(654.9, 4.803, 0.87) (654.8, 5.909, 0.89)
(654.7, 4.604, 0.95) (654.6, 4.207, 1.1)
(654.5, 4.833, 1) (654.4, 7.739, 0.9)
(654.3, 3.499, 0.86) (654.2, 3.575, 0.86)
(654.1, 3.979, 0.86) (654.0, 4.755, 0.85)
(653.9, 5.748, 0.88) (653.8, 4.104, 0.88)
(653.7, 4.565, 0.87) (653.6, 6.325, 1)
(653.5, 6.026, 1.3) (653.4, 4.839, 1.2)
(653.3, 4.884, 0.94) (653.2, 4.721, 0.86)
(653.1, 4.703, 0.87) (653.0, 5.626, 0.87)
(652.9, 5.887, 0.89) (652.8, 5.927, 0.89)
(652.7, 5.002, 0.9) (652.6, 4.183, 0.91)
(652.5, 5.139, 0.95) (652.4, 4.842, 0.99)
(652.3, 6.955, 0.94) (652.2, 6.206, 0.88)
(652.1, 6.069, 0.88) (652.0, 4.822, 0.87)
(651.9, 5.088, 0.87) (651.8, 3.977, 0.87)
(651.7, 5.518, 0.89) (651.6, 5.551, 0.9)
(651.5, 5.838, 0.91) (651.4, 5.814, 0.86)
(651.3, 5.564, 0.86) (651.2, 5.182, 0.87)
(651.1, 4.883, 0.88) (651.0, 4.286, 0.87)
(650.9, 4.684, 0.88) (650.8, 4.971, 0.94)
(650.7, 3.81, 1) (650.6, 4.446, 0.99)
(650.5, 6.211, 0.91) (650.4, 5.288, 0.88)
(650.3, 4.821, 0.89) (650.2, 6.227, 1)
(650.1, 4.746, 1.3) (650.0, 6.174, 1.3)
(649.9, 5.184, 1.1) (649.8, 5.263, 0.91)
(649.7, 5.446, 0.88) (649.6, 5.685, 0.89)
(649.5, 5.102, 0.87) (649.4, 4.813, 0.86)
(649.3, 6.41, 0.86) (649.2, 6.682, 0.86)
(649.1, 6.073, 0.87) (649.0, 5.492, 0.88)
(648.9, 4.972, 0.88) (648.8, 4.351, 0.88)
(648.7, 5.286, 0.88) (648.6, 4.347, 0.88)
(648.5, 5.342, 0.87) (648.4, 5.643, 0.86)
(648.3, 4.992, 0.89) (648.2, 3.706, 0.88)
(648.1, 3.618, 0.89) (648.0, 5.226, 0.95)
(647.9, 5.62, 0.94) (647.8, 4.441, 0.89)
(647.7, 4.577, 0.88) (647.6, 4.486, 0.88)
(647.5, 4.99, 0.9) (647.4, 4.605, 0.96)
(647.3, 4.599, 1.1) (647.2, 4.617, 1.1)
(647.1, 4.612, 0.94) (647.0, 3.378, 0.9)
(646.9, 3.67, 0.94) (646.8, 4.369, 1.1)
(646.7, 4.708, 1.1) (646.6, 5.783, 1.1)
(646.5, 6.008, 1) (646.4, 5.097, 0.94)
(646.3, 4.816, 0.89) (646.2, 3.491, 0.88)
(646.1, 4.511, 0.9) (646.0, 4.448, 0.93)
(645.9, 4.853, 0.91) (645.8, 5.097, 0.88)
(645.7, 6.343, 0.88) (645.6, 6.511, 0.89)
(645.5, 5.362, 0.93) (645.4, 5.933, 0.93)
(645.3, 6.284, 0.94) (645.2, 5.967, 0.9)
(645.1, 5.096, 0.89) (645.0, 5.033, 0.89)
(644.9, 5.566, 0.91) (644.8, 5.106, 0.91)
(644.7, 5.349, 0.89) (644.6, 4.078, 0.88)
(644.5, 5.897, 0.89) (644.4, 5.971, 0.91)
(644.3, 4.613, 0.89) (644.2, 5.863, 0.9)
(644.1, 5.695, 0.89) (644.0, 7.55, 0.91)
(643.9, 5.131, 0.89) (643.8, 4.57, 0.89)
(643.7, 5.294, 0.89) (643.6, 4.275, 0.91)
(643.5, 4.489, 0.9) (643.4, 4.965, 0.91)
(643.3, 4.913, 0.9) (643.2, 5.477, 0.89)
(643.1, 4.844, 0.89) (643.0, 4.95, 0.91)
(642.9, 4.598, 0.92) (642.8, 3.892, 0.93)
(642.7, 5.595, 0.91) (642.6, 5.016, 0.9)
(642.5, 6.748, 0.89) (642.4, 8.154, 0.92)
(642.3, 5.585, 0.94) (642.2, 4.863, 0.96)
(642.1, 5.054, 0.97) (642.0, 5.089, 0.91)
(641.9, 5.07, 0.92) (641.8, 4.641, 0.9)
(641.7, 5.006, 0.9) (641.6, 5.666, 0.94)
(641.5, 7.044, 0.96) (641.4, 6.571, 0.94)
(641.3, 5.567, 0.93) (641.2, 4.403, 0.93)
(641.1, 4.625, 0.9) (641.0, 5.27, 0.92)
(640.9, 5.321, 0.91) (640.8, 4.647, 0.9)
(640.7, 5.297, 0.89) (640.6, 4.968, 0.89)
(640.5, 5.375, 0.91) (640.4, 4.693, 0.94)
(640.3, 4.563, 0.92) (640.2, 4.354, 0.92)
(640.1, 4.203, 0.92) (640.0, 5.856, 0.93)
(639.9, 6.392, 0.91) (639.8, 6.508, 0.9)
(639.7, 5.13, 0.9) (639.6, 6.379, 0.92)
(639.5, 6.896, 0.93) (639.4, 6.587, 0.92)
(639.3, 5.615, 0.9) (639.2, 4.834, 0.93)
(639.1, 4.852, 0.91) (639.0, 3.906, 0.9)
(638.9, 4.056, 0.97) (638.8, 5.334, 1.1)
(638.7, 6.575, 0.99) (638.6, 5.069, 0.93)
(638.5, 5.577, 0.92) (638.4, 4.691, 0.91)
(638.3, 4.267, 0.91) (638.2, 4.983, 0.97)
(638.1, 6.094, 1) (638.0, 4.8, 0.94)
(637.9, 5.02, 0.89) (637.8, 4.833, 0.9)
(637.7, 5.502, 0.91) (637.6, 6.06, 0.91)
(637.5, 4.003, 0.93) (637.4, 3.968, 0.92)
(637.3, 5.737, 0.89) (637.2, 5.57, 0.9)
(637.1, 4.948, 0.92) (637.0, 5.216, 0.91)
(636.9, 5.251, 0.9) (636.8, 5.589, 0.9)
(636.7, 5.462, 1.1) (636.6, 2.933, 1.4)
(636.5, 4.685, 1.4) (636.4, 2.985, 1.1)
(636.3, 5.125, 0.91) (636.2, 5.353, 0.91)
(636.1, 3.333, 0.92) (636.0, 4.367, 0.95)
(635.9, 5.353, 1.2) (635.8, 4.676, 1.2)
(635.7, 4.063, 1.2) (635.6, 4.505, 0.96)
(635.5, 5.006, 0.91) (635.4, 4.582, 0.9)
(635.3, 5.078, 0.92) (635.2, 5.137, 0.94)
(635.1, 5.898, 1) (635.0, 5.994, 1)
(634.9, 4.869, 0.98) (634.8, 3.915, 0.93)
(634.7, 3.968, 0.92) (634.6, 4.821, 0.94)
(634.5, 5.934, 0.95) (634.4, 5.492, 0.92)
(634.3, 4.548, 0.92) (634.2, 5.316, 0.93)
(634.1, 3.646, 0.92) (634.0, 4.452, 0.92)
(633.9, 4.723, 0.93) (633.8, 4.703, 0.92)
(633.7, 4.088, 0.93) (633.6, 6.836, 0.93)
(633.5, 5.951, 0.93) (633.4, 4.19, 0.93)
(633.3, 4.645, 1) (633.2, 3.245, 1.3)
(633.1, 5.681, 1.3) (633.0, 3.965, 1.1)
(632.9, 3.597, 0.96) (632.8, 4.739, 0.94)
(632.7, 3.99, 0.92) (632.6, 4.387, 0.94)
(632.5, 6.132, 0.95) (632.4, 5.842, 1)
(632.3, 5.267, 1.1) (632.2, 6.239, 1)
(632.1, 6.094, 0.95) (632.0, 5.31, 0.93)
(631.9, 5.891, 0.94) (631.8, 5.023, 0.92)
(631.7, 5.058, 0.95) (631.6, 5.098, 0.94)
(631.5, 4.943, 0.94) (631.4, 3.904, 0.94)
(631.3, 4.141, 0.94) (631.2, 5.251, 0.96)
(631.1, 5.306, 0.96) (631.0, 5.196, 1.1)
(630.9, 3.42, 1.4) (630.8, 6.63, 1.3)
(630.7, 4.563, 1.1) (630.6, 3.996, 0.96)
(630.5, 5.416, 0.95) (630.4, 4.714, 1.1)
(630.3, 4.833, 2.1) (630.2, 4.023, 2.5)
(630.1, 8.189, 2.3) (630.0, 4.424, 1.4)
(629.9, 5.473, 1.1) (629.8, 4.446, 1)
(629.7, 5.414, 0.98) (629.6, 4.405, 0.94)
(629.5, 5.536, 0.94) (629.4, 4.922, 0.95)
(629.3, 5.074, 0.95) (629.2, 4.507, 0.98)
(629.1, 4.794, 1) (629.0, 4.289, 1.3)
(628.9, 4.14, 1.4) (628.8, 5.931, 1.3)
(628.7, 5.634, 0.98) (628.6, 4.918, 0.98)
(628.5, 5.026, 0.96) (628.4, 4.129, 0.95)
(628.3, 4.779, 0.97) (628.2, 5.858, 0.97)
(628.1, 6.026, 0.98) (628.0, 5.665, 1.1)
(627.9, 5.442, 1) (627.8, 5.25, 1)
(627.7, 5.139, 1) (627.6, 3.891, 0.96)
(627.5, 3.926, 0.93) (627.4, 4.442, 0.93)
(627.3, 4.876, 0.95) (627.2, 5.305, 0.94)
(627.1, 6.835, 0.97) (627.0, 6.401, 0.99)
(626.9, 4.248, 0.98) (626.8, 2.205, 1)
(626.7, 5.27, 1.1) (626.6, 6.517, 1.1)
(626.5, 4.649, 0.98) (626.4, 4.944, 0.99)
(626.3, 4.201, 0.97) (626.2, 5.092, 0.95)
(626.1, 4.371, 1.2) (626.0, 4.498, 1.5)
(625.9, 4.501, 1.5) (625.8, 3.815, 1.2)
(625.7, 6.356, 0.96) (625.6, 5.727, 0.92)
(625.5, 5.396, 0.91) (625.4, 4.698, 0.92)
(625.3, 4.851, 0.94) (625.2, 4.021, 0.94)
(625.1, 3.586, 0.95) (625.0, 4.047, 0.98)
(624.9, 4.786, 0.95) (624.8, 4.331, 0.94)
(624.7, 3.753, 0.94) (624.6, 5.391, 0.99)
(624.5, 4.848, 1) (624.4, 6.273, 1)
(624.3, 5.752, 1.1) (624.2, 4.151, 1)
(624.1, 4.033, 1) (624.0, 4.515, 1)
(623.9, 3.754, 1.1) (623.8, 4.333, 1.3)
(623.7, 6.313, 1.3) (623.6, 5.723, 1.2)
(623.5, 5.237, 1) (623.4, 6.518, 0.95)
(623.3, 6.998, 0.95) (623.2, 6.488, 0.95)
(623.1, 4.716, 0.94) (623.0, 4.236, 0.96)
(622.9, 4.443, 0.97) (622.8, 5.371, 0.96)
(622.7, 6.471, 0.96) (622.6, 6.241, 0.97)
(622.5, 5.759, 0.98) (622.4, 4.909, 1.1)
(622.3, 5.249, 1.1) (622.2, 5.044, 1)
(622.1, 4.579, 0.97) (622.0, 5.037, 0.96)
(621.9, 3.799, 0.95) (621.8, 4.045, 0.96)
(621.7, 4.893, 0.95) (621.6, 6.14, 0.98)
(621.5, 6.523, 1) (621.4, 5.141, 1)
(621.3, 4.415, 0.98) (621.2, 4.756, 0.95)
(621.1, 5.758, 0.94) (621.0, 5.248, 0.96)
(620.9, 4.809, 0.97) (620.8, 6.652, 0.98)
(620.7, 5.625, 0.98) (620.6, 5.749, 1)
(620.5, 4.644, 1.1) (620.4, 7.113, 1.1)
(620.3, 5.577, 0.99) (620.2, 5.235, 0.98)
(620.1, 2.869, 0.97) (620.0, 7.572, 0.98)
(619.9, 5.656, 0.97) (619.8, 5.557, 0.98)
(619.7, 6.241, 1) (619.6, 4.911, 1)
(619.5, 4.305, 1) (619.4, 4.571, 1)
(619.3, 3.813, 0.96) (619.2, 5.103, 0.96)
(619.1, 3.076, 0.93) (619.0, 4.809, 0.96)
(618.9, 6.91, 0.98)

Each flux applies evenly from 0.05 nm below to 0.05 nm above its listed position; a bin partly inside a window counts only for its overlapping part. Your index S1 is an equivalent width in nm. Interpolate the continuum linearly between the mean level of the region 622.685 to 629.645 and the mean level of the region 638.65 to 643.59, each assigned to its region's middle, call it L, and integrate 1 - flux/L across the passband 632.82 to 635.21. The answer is 0.157 nm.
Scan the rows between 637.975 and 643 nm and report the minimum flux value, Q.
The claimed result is 3.892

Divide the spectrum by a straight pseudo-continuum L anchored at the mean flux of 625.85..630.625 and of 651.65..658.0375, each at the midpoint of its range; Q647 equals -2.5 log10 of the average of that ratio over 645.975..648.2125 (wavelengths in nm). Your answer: 0.118 mag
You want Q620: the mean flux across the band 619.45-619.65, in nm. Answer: 4.61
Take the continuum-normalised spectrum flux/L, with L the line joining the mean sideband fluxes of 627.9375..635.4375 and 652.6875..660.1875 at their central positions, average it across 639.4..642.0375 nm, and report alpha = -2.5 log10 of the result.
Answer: -0.07 mag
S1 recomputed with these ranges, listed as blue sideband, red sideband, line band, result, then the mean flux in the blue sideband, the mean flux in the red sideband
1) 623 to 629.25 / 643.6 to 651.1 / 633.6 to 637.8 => 0.173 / 4.96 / 5.12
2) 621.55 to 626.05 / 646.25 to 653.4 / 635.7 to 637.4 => 0.106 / 5.01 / 5.1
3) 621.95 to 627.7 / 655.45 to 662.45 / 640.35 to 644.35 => -0.246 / 4.98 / 4.98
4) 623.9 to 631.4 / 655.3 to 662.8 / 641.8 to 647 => -0.284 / 4.9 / 5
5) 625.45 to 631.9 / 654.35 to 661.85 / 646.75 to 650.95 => 0.063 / 4.98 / 5.08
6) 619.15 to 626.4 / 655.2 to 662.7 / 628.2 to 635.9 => 0.206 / 5.1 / 5.02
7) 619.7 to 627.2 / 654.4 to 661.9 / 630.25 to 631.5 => 0.081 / 5.13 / 5.06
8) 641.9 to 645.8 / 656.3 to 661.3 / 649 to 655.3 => -0.082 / 5.41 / 4.97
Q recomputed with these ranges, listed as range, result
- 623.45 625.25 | 3.586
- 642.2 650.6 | 3.378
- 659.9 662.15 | 3.423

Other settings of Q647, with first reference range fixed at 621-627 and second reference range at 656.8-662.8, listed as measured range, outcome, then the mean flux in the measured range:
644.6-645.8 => -0.14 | 5.59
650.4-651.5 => -0.03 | 5.04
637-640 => -0.08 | 5.32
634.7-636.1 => 0.04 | 4.79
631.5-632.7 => -0.09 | 5.4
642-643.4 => -0.09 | 5.34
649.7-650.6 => -0.11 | 5.43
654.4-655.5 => -0.11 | 5.39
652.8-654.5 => -0.04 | 5.08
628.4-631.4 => 0.00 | 4.95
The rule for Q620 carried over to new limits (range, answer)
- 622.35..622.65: 5.64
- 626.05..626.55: 4.65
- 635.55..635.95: 4.65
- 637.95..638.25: 5.29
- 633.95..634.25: 4.47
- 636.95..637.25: 5.24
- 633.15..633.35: 3.95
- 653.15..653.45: 4.81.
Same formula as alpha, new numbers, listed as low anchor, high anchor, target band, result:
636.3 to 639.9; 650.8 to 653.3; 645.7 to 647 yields 0.10 mag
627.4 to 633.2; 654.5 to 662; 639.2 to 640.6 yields -0.11 mag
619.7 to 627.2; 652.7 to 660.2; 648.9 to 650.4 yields -0.09 mag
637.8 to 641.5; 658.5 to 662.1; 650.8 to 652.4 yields -0.07 mag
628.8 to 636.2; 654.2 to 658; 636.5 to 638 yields 0.00 mag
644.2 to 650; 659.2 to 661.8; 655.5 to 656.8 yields -0.09 mag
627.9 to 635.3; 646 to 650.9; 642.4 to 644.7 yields -0.06 mag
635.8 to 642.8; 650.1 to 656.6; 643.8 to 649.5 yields 0.02 mag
